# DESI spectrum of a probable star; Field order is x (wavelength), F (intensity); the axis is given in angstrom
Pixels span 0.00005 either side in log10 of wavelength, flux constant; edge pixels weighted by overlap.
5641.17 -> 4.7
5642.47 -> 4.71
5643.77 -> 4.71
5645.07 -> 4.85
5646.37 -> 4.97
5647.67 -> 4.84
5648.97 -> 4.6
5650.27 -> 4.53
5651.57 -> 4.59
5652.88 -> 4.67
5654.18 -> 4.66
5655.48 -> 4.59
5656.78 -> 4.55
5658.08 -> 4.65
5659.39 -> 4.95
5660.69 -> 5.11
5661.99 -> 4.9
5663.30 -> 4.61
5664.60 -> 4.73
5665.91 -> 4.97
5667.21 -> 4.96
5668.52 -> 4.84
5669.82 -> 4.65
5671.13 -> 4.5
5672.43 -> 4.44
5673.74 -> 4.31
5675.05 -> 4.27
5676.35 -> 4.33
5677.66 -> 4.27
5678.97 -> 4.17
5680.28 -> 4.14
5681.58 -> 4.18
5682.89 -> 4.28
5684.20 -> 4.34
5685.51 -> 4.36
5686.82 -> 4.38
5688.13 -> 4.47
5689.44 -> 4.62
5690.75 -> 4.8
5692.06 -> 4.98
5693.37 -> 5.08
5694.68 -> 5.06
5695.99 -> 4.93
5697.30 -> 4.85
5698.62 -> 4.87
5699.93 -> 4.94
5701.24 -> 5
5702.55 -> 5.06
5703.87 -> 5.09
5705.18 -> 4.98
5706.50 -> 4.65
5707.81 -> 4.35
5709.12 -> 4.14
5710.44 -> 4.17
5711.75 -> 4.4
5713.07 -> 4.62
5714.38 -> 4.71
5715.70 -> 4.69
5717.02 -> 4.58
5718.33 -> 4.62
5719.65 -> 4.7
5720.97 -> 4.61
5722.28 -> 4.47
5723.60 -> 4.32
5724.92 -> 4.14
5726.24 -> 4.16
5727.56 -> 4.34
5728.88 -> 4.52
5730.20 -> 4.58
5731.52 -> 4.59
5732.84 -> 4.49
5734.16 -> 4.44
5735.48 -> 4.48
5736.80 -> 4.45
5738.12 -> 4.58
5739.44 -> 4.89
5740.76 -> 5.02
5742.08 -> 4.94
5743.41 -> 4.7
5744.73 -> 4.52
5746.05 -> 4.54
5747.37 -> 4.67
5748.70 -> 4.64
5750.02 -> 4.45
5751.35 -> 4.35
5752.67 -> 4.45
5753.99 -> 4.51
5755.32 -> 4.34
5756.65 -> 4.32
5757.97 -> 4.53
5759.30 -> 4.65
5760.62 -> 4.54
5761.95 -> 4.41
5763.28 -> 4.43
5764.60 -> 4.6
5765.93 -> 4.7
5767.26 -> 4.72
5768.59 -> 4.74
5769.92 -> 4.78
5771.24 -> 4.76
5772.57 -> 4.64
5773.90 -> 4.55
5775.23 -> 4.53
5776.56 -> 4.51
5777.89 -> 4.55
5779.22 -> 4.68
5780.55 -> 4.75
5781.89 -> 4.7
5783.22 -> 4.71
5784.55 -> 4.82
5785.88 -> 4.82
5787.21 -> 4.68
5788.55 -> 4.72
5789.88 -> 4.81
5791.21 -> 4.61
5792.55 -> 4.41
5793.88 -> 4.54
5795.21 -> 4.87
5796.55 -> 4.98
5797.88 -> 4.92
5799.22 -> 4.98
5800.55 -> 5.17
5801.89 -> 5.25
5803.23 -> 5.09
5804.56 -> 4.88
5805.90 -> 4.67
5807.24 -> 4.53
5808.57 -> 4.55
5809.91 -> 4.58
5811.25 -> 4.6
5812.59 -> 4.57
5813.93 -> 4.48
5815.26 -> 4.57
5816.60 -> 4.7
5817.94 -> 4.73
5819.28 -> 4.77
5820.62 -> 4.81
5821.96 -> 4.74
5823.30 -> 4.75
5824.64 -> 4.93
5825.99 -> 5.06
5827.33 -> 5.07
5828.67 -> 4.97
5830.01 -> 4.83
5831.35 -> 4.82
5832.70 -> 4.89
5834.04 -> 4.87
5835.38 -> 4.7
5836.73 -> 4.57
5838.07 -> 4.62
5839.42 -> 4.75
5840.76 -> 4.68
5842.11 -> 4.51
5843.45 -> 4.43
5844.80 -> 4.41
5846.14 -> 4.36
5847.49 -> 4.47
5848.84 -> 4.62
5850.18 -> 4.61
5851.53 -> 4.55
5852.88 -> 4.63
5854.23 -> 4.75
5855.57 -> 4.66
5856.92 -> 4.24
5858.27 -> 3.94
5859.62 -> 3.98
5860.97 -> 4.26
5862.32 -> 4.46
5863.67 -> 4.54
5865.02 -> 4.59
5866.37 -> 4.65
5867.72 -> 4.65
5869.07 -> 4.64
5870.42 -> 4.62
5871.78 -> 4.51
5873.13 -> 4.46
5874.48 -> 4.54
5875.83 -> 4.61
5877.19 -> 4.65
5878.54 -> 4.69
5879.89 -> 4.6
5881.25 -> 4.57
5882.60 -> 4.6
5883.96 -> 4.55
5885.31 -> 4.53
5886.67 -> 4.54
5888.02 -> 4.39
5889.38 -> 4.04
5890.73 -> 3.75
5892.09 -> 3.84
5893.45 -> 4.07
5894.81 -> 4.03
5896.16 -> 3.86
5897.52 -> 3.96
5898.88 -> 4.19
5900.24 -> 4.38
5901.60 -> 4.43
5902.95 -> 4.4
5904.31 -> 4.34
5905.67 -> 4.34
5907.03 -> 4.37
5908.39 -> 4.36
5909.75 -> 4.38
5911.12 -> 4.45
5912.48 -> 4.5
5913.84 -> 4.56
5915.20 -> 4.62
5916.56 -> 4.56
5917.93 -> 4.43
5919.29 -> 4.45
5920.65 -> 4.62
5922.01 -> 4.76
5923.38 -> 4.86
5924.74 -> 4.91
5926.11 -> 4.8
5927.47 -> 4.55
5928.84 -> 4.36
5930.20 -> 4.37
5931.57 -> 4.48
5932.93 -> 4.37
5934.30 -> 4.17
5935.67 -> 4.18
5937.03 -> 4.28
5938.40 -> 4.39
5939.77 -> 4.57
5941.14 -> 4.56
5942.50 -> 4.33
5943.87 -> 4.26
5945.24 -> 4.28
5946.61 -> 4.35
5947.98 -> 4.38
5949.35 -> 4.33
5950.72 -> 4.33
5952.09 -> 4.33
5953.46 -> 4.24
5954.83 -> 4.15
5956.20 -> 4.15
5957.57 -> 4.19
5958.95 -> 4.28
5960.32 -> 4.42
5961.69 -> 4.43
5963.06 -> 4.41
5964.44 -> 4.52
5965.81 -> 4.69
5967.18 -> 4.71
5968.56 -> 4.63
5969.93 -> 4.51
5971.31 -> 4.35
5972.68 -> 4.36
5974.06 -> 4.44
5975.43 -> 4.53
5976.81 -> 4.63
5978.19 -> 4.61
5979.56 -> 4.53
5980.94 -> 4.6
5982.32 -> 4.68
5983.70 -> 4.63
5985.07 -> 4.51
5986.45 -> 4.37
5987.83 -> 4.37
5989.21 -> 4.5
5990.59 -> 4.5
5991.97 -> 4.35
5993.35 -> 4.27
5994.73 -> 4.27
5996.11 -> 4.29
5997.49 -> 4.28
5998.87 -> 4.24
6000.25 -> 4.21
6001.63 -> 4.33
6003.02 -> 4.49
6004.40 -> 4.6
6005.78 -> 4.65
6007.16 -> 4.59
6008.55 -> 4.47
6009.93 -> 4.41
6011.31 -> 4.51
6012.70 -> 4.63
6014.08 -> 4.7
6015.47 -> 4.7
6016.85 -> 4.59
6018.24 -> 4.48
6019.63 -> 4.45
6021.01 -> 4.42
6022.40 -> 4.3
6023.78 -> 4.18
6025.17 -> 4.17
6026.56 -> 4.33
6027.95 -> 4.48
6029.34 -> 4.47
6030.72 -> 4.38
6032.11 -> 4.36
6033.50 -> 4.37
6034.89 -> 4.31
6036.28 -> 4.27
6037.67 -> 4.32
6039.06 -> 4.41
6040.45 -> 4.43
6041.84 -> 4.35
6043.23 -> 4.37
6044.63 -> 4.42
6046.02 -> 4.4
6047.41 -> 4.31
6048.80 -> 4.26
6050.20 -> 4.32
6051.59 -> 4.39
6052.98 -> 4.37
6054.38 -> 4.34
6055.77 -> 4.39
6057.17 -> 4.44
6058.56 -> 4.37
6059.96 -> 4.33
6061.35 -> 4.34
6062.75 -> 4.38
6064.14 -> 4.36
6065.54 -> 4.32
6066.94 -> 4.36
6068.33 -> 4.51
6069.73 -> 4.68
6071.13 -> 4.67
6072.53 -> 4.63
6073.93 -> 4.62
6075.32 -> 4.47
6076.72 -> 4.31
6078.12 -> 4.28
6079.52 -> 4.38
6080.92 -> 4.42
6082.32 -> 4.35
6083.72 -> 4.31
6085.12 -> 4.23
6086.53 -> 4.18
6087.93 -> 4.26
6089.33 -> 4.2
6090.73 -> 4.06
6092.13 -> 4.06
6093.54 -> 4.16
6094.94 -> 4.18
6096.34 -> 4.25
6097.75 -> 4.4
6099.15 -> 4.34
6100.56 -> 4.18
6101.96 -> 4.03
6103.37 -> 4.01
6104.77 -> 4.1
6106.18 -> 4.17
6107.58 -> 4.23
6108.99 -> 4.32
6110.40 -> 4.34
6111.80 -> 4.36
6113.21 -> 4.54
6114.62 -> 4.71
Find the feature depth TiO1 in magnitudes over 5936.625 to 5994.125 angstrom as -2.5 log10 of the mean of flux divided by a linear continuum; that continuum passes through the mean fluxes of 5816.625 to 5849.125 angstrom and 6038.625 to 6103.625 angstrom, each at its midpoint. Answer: 0.02 mag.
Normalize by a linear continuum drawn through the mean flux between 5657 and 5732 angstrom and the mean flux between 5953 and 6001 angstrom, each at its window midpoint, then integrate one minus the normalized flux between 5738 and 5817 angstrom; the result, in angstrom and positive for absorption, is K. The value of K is -2.08 angstrom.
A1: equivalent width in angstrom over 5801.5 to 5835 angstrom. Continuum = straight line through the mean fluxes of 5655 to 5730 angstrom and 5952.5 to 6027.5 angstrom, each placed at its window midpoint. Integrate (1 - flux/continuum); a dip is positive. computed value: -1.8 angstrom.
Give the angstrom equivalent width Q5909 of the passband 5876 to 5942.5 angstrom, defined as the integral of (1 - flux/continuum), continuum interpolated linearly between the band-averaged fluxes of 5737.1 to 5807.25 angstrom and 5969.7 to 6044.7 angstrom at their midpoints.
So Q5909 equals 1.9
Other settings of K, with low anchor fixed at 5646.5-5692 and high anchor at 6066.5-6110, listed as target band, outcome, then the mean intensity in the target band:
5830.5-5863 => -0.54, 4.53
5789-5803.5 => -1.21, 4.87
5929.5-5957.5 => 0.47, 4.32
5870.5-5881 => -0.33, 4.58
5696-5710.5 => -0.68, 4.77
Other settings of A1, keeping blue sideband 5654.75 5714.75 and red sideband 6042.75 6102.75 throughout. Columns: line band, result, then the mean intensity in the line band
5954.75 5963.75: 0.3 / 4.3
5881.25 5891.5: 0.3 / 4.35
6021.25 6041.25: 0.1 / 4.34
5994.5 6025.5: -0.4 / 4.44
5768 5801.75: -1.3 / 4.74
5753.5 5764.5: 0.3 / 4.47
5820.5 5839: -1.2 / 4.83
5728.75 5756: 0.1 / 4.58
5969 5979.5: -0.2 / 4.5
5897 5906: 0.4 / 4.3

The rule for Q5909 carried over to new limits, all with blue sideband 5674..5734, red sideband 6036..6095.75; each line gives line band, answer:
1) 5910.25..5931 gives -0.7 angstrom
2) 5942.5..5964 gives 0.5 angstrom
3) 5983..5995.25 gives -0.1 angstrom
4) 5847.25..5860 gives 0.1 angstrom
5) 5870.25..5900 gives 0.8 angstrom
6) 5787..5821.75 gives -1.9 angstrom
